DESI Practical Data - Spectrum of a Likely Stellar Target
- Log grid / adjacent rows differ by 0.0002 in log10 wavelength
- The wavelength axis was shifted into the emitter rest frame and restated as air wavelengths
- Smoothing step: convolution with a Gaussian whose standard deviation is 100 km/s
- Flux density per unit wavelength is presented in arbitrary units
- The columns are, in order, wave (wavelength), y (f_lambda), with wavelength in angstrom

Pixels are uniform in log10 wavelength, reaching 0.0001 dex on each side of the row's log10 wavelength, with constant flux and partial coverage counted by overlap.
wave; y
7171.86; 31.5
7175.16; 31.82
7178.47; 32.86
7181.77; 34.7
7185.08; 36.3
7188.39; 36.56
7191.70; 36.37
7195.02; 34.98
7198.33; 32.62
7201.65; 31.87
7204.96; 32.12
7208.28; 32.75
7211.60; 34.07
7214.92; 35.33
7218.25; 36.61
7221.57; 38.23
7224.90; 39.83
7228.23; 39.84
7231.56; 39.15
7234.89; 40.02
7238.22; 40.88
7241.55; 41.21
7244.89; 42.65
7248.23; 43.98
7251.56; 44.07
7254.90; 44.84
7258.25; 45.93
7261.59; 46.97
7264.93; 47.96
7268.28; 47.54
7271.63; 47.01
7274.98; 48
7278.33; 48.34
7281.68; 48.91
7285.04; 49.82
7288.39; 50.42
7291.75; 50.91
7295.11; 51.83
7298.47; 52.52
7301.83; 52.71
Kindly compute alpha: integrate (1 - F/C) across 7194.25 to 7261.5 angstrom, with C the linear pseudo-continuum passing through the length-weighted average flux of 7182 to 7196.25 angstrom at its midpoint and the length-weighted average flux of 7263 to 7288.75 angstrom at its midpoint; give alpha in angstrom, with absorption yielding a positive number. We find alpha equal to 4.6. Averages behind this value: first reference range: 35.9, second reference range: 48.4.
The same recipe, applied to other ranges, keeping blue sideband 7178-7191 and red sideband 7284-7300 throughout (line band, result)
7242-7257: 0.40 angstrom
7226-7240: 0.83 angstrom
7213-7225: 1.00 angstrom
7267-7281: 0.20 angstrom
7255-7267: -0.02 angstrom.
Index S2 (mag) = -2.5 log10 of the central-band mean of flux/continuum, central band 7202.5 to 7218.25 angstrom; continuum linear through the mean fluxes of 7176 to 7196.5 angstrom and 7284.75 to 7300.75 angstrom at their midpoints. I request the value 0.15 mag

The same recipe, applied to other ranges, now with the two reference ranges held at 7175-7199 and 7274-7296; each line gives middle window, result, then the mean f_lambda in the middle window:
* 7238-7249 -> 0.031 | 42.2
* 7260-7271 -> -0.016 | 47.4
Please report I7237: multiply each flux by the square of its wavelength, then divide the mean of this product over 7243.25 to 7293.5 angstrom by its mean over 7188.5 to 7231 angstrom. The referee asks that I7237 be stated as 1.35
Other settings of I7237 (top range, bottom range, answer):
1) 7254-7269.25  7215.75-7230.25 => 1.23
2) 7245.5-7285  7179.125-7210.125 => 1.39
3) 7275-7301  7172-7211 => 1.53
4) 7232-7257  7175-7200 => 1.24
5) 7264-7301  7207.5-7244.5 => 1.31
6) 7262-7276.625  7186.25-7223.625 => 1.39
